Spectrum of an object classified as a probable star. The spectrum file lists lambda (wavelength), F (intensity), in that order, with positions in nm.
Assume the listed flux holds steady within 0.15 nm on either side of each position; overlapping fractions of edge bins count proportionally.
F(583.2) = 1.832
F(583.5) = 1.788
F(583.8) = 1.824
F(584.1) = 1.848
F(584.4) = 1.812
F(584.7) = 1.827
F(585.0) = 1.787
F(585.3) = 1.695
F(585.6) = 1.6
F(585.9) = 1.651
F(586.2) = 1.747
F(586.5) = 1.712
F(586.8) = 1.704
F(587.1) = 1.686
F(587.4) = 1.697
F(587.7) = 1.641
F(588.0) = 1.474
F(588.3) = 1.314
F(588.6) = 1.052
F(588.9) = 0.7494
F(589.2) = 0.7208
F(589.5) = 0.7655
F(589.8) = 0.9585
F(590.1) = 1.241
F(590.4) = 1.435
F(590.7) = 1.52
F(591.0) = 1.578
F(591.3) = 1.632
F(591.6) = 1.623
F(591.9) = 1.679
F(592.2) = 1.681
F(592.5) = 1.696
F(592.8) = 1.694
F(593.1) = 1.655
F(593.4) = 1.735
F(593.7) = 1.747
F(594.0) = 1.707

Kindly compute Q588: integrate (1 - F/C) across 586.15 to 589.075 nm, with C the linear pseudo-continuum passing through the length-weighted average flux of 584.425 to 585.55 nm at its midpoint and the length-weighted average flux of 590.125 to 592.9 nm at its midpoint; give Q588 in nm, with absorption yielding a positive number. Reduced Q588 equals 0.41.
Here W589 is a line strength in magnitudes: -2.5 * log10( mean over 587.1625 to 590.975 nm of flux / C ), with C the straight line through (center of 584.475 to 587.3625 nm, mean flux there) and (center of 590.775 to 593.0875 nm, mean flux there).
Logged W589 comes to 0.33 mag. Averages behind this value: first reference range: 1.71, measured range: 1.24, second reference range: 1.65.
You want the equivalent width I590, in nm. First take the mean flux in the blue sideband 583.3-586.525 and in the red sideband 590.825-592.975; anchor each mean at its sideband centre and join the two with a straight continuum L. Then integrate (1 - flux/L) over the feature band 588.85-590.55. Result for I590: 0.699 nm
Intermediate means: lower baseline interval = 1.76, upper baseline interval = 1.65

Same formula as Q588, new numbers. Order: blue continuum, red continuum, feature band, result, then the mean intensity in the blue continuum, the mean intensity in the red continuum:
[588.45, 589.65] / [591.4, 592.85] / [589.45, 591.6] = -0.19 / 0.822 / 1.67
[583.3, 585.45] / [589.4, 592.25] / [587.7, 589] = 0.29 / 1.8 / 1.41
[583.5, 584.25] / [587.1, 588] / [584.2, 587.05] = 0.02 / 1.83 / 1.64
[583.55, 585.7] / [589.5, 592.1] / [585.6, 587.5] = -0.03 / 1.78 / 1.42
